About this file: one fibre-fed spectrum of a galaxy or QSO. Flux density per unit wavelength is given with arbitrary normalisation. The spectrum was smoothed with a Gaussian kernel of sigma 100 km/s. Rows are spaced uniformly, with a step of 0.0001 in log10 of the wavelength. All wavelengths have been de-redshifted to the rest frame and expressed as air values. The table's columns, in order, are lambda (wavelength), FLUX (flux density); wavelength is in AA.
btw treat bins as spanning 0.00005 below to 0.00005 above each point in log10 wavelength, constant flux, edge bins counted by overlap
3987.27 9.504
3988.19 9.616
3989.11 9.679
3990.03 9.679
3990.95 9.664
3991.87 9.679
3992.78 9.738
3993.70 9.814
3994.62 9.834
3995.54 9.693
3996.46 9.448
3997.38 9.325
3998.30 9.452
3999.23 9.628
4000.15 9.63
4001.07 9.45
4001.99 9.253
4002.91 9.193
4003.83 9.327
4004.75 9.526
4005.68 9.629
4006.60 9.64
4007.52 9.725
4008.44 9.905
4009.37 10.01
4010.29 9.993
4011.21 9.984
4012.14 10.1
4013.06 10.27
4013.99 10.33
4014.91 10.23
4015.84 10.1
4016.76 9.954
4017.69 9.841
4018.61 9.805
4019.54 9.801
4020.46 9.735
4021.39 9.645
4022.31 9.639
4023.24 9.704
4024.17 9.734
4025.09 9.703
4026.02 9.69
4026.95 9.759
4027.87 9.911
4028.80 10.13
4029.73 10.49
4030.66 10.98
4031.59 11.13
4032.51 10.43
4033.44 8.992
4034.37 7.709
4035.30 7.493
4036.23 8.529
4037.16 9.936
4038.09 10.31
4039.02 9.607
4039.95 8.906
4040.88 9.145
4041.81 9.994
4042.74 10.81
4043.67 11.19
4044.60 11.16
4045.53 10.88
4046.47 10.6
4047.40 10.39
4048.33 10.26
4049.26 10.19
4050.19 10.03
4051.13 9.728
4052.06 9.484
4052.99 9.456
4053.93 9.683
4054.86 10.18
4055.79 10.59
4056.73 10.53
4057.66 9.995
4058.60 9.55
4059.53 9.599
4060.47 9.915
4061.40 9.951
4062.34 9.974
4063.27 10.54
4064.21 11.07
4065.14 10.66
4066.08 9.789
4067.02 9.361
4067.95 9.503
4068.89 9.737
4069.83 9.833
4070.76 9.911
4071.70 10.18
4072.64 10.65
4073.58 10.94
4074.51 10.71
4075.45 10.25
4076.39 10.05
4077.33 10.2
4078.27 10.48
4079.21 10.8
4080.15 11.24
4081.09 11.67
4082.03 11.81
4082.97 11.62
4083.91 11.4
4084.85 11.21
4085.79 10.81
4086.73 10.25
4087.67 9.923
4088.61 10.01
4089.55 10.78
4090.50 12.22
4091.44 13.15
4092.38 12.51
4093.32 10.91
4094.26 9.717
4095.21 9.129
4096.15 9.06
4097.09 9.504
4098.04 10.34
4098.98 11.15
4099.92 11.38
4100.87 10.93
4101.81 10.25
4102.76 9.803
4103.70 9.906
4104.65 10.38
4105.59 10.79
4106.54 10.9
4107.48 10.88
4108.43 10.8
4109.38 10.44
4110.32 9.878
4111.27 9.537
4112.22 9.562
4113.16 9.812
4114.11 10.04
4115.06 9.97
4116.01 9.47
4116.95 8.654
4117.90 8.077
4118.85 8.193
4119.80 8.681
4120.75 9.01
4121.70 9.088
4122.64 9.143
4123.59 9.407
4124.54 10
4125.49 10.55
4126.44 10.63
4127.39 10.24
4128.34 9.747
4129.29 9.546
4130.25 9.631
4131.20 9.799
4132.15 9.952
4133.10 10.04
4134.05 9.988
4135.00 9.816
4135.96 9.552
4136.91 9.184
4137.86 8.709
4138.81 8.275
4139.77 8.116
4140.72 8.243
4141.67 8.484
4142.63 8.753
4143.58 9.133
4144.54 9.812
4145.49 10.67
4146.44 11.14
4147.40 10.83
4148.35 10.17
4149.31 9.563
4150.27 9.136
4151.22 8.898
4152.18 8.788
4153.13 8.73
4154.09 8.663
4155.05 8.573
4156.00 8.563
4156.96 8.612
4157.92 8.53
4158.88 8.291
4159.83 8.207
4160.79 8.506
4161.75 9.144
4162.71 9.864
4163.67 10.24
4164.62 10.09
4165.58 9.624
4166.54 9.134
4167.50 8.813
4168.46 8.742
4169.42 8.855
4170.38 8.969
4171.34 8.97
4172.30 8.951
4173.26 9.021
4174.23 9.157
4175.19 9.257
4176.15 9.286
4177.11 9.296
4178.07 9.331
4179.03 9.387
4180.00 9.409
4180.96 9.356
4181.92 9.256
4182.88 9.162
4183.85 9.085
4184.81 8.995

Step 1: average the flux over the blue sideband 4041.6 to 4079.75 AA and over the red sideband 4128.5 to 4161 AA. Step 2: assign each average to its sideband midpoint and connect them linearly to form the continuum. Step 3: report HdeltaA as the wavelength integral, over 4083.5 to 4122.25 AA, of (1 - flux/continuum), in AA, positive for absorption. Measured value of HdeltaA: -1.9 AA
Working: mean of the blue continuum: 10.2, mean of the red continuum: 9.21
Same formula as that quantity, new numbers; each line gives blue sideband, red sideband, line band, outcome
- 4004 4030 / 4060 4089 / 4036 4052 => 0.08 AA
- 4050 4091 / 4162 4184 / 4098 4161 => 1.22 AA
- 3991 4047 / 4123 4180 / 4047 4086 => -2.85 AA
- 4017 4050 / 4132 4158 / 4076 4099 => -2.90 AA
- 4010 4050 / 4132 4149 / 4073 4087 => -1.69 AA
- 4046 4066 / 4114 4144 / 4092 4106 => -1.06 AA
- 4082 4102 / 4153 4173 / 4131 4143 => 0.63 AA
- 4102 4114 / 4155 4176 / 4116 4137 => 0.69 AA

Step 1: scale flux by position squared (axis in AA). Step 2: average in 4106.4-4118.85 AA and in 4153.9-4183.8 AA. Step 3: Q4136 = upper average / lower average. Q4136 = 0.96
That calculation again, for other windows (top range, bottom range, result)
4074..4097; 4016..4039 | 1.15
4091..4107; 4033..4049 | 1.11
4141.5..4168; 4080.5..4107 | 0.89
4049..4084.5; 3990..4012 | 1.10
